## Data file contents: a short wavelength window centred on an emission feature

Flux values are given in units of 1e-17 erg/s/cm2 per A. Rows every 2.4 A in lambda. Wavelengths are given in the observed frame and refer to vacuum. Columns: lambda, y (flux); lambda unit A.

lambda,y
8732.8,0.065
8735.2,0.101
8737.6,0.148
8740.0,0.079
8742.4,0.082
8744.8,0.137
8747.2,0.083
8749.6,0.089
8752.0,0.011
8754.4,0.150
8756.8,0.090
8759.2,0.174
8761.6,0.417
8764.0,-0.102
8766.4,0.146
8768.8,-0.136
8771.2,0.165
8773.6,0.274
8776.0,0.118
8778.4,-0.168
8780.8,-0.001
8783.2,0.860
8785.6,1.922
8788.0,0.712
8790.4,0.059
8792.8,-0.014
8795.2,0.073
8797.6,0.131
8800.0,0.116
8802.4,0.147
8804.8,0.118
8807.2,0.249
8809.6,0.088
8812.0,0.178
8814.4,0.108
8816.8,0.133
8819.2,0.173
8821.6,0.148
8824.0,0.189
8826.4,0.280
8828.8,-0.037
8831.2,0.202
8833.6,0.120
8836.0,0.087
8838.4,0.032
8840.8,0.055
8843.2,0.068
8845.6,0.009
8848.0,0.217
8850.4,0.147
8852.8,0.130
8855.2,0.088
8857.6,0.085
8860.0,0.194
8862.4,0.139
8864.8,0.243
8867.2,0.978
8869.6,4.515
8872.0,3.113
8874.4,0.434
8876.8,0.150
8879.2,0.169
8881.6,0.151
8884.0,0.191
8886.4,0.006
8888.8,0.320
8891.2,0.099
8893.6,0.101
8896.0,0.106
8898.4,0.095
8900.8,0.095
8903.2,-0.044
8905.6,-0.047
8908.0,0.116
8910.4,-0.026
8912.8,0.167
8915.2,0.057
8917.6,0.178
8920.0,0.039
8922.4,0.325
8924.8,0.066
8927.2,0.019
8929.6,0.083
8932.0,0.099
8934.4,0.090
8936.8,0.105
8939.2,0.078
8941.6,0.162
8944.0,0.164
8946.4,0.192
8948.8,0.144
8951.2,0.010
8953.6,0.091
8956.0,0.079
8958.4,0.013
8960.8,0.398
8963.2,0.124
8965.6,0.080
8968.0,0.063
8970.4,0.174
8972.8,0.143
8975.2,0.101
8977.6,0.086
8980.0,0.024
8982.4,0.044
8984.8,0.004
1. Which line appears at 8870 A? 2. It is [O III]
